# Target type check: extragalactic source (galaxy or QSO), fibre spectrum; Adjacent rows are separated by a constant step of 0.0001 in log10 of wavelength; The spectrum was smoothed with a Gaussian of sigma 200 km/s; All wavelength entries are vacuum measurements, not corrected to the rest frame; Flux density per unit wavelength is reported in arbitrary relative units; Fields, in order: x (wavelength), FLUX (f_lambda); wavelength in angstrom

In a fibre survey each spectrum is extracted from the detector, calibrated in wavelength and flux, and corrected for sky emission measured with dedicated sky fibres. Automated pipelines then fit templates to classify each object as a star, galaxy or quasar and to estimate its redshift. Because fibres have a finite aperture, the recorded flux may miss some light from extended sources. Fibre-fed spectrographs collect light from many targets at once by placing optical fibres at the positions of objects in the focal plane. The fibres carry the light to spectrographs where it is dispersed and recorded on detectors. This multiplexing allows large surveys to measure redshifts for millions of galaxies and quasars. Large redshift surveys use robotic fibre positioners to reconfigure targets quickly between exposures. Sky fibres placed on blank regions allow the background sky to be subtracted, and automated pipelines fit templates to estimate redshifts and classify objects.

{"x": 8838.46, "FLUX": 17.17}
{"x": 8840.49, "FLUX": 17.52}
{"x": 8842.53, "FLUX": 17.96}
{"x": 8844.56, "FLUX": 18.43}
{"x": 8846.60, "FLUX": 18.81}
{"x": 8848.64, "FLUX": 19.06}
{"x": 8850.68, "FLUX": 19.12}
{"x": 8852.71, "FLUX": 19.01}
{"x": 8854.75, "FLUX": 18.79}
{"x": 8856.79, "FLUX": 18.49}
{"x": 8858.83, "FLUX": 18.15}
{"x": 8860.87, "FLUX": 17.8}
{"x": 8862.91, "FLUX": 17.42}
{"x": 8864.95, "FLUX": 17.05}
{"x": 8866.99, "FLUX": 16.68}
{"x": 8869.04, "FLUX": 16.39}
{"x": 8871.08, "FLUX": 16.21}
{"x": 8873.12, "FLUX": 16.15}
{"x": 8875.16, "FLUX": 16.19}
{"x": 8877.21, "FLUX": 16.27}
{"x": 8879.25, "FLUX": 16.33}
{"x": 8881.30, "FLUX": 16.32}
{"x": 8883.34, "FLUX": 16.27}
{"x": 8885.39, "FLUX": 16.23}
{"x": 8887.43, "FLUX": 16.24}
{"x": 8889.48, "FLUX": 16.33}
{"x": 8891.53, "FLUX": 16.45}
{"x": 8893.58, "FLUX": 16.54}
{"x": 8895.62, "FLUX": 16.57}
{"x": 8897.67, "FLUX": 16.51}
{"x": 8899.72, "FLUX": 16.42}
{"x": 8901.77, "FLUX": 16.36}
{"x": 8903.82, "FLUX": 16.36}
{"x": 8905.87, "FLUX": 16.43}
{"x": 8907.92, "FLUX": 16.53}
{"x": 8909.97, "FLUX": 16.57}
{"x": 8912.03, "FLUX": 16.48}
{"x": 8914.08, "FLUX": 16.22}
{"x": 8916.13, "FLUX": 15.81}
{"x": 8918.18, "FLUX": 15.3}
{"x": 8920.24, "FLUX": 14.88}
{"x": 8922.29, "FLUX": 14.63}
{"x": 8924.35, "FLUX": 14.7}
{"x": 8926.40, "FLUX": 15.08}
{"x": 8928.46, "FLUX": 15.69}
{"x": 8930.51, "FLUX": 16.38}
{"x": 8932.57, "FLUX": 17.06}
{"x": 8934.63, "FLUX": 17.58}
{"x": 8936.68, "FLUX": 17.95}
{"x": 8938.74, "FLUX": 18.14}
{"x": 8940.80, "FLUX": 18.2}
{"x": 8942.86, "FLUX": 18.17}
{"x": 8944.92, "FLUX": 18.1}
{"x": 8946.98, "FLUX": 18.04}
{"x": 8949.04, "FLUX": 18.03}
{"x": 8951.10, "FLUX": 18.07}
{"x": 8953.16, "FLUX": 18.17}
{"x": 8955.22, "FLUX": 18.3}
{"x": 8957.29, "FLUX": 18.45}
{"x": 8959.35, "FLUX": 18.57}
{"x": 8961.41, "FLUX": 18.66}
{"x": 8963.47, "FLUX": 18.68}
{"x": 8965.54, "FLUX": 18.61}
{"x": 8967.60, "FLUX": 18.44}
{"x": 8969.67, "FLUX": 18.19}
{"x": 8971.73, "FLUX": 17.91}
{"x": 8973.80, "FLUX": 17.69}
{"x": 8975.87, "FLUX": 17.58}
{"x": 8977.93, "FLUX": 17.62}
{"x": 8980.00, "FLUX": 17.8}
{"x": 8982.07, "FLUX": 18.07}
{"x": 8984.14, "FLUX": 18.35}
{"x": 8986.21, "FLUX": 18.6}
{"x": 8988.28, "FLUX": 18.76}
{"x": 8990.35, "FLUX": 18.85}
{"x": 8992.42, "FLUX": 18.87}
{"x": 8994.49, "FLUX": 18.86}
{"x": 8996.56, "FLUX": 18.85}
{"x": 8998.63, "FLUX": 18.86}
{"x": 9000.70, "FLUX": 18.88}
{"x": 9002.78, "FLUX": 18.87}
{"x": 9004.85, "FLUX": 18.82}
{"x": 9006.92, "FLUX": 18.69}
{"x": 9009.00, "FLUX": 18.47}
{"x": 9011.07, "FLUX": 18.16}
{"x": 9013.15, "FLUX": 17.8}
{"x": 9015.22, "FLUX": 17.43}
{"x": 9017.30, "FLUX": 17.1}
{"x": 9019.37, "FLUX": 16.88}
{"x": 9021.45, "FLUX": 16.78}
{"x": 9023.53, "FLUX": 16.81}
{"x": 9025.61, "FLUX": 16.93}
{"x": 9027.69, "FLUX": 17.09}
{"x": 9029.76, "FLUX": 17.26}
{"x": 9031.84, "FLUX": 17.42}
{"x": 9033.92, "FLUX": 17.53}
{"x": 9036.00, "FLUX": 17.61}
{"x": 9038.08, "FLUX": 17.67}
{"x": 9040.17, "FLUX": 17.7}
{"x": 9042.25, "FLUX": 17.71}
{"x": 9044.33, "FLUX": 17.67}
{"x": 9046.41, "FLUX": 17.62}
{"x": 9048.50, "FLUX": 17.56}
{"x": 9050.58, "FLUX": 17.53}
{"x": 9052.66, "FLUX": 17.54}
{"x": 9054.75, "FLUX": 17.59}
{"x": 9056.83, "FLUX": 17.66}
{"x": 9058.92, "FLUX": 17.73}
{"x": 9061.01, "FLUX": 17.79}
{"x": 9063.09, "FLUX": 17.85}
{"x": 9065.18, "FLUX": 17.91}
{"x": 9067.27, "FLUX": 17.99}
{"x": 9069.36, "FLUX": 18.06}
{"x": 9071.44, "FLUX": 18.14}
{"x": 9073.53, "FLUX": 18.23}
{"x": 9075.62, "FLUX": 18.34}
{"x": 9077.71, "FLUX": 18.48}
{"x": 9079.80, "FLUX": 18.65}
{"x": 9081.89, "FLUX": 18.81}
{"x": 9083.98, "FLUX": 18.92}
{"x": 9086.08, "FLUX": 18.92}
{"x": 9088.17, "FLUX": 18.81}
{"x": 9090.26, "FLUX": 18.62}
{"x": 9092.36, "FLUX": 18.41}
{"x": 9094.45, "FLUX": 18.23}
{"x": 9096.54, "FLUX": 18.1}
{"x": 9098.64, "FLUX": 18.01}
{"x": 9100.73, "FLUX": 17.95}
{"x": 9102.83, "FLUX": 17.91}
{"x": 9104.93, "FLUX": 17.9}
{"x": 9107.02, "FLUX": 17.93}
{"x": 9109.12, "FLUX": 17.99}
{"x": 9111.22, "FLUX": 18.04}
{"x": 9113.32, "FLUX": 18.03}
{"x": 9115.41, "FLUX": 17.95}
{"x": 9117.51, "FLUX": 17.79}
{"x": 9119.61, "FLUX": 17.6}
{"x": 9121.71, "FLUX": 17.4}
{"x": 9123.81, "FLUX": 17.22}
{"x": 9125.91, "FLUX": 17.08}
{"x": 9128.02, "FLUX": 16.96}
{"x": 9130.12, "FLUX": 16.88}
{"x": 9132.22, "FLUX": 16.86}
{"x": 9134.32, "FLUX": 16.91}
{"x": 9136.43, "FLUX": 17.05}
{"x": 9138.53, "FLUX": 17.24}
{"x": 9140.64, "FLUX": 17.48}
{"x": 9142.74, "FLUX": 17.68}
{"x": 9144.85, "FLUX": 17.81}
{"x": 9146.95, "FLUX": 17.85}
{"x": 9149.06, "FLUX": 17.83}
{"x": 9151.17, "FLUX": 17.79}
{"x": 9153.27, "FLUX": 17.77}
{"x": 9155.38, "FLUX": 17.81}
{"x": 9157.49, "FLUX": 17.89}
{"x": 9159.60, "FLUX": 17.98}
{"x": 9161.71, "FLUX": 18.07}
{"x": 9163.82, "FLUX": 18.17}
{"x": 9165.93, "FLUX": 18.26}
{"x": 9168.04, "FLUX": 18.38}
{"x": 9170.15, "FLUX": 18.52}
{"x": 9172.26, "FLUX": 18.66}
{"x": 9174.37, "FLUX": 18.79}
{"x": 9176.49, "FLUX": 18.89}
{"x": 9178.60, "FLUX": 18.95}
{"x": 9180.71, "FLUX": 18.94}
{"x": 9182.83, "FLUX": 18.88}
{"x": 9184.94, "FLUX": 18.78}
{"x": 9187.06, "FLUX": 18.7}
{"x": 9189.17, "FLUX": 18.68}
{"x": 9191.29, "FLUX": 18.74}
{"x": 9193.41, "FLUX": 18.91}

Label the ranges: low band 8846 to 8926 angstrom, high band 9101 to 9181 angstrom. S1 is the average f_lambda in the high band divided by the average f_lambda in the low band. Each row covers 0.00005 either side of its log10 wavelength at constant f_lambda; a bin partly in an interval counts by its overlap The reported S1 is 1.1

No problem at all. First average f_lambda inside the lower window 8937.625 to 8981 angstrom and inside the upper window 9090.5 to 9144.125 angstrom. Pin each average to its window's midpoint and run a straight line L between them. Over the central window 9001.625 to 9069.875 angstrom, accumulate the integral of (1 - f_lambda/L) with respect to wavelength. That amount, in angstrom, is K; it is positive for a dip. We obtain 0.90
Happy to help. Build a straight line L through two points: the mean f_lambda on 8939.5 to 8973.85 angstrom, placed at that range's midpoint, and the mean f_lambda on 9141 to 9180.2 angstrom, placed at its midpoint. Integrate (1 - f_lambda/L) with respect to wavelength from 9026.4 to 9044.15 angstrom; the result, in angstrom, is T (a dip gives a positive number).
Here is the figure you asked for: 0.7 angstrom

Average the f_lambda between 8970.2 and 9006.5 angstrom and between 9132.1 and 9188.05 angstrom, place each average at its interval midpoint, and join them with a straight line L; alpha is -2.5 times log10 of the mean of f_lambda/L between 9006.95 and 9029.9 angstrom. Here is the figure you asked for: 0.06 mag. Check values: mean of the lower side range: 18.4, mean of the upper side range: 18.1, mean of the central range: 17.4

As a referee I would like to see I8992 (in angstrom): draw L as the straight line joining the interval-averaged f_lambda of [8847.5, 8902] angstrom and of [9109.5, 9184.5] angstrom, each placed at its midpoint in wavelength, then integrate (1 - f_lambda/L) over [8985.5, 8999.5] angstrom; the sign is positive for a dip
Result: -1.1 angstrom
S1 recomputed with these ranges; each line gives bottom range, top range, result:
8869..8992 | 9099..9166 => 1.03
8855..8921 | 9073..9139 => 1.08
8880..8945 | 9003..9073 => 1.08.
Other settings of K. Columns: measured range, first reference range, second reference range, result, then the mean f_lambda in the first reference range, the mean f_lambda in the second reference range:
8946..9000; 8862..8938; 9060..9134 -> -4.55 angstrom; 16.3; 18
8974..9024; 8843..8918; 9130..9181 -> -2.24 angstrom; 17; 17.9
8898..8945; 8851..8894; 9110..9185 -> 1.86 angstrom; 17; 17.9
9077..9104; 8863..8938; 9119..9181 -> -1.55 angstrom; 16.3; 17.8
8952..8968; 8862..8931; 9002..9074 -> -1.54 angstrom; 16.2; 17.7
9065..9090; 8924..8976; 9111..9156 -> -1.27 angstrom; 17.8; 17.5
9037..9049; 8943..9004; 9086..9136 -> 0.27 angstrom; 18.4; 17.8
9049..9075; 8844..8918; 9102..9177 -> -0.46 angstrom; 16.9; 17.8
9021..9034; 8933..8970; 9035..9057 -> 0.47 angstrom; 18.2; 17.6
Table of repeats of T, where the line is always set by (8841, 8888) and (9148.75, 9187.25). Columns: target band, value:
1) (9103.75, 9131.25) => 0.9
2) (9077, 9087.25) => -0.4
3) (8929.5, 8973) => -1.0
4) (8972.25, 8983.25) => 0.0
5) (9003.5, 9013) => -0.3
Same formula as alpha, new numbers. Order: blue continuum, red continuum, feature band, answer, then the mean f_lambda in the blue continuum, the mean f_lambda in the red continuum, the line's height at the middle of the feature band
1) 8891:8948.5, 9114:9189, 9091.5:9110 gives -0.03 mag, 16.6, 17.9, 17.6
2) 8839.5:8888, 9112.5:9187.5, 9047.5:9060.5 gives 0.01 mag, 17.4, 17.9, 17.7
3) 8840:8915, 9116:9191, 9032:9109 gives -0.02 mag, 17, 17.9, 17.7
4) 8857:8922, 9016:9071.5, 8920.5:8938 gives 0.04 mag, 16.4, 17.5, 16.7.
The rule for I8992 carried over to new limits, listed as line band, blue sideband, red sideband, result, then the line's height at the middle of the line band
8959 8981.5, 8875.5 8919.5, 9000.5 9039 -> -1.36 angstrom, 17.1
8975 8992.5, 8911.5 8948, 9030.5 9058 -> -1.22 angstrom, 17.1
